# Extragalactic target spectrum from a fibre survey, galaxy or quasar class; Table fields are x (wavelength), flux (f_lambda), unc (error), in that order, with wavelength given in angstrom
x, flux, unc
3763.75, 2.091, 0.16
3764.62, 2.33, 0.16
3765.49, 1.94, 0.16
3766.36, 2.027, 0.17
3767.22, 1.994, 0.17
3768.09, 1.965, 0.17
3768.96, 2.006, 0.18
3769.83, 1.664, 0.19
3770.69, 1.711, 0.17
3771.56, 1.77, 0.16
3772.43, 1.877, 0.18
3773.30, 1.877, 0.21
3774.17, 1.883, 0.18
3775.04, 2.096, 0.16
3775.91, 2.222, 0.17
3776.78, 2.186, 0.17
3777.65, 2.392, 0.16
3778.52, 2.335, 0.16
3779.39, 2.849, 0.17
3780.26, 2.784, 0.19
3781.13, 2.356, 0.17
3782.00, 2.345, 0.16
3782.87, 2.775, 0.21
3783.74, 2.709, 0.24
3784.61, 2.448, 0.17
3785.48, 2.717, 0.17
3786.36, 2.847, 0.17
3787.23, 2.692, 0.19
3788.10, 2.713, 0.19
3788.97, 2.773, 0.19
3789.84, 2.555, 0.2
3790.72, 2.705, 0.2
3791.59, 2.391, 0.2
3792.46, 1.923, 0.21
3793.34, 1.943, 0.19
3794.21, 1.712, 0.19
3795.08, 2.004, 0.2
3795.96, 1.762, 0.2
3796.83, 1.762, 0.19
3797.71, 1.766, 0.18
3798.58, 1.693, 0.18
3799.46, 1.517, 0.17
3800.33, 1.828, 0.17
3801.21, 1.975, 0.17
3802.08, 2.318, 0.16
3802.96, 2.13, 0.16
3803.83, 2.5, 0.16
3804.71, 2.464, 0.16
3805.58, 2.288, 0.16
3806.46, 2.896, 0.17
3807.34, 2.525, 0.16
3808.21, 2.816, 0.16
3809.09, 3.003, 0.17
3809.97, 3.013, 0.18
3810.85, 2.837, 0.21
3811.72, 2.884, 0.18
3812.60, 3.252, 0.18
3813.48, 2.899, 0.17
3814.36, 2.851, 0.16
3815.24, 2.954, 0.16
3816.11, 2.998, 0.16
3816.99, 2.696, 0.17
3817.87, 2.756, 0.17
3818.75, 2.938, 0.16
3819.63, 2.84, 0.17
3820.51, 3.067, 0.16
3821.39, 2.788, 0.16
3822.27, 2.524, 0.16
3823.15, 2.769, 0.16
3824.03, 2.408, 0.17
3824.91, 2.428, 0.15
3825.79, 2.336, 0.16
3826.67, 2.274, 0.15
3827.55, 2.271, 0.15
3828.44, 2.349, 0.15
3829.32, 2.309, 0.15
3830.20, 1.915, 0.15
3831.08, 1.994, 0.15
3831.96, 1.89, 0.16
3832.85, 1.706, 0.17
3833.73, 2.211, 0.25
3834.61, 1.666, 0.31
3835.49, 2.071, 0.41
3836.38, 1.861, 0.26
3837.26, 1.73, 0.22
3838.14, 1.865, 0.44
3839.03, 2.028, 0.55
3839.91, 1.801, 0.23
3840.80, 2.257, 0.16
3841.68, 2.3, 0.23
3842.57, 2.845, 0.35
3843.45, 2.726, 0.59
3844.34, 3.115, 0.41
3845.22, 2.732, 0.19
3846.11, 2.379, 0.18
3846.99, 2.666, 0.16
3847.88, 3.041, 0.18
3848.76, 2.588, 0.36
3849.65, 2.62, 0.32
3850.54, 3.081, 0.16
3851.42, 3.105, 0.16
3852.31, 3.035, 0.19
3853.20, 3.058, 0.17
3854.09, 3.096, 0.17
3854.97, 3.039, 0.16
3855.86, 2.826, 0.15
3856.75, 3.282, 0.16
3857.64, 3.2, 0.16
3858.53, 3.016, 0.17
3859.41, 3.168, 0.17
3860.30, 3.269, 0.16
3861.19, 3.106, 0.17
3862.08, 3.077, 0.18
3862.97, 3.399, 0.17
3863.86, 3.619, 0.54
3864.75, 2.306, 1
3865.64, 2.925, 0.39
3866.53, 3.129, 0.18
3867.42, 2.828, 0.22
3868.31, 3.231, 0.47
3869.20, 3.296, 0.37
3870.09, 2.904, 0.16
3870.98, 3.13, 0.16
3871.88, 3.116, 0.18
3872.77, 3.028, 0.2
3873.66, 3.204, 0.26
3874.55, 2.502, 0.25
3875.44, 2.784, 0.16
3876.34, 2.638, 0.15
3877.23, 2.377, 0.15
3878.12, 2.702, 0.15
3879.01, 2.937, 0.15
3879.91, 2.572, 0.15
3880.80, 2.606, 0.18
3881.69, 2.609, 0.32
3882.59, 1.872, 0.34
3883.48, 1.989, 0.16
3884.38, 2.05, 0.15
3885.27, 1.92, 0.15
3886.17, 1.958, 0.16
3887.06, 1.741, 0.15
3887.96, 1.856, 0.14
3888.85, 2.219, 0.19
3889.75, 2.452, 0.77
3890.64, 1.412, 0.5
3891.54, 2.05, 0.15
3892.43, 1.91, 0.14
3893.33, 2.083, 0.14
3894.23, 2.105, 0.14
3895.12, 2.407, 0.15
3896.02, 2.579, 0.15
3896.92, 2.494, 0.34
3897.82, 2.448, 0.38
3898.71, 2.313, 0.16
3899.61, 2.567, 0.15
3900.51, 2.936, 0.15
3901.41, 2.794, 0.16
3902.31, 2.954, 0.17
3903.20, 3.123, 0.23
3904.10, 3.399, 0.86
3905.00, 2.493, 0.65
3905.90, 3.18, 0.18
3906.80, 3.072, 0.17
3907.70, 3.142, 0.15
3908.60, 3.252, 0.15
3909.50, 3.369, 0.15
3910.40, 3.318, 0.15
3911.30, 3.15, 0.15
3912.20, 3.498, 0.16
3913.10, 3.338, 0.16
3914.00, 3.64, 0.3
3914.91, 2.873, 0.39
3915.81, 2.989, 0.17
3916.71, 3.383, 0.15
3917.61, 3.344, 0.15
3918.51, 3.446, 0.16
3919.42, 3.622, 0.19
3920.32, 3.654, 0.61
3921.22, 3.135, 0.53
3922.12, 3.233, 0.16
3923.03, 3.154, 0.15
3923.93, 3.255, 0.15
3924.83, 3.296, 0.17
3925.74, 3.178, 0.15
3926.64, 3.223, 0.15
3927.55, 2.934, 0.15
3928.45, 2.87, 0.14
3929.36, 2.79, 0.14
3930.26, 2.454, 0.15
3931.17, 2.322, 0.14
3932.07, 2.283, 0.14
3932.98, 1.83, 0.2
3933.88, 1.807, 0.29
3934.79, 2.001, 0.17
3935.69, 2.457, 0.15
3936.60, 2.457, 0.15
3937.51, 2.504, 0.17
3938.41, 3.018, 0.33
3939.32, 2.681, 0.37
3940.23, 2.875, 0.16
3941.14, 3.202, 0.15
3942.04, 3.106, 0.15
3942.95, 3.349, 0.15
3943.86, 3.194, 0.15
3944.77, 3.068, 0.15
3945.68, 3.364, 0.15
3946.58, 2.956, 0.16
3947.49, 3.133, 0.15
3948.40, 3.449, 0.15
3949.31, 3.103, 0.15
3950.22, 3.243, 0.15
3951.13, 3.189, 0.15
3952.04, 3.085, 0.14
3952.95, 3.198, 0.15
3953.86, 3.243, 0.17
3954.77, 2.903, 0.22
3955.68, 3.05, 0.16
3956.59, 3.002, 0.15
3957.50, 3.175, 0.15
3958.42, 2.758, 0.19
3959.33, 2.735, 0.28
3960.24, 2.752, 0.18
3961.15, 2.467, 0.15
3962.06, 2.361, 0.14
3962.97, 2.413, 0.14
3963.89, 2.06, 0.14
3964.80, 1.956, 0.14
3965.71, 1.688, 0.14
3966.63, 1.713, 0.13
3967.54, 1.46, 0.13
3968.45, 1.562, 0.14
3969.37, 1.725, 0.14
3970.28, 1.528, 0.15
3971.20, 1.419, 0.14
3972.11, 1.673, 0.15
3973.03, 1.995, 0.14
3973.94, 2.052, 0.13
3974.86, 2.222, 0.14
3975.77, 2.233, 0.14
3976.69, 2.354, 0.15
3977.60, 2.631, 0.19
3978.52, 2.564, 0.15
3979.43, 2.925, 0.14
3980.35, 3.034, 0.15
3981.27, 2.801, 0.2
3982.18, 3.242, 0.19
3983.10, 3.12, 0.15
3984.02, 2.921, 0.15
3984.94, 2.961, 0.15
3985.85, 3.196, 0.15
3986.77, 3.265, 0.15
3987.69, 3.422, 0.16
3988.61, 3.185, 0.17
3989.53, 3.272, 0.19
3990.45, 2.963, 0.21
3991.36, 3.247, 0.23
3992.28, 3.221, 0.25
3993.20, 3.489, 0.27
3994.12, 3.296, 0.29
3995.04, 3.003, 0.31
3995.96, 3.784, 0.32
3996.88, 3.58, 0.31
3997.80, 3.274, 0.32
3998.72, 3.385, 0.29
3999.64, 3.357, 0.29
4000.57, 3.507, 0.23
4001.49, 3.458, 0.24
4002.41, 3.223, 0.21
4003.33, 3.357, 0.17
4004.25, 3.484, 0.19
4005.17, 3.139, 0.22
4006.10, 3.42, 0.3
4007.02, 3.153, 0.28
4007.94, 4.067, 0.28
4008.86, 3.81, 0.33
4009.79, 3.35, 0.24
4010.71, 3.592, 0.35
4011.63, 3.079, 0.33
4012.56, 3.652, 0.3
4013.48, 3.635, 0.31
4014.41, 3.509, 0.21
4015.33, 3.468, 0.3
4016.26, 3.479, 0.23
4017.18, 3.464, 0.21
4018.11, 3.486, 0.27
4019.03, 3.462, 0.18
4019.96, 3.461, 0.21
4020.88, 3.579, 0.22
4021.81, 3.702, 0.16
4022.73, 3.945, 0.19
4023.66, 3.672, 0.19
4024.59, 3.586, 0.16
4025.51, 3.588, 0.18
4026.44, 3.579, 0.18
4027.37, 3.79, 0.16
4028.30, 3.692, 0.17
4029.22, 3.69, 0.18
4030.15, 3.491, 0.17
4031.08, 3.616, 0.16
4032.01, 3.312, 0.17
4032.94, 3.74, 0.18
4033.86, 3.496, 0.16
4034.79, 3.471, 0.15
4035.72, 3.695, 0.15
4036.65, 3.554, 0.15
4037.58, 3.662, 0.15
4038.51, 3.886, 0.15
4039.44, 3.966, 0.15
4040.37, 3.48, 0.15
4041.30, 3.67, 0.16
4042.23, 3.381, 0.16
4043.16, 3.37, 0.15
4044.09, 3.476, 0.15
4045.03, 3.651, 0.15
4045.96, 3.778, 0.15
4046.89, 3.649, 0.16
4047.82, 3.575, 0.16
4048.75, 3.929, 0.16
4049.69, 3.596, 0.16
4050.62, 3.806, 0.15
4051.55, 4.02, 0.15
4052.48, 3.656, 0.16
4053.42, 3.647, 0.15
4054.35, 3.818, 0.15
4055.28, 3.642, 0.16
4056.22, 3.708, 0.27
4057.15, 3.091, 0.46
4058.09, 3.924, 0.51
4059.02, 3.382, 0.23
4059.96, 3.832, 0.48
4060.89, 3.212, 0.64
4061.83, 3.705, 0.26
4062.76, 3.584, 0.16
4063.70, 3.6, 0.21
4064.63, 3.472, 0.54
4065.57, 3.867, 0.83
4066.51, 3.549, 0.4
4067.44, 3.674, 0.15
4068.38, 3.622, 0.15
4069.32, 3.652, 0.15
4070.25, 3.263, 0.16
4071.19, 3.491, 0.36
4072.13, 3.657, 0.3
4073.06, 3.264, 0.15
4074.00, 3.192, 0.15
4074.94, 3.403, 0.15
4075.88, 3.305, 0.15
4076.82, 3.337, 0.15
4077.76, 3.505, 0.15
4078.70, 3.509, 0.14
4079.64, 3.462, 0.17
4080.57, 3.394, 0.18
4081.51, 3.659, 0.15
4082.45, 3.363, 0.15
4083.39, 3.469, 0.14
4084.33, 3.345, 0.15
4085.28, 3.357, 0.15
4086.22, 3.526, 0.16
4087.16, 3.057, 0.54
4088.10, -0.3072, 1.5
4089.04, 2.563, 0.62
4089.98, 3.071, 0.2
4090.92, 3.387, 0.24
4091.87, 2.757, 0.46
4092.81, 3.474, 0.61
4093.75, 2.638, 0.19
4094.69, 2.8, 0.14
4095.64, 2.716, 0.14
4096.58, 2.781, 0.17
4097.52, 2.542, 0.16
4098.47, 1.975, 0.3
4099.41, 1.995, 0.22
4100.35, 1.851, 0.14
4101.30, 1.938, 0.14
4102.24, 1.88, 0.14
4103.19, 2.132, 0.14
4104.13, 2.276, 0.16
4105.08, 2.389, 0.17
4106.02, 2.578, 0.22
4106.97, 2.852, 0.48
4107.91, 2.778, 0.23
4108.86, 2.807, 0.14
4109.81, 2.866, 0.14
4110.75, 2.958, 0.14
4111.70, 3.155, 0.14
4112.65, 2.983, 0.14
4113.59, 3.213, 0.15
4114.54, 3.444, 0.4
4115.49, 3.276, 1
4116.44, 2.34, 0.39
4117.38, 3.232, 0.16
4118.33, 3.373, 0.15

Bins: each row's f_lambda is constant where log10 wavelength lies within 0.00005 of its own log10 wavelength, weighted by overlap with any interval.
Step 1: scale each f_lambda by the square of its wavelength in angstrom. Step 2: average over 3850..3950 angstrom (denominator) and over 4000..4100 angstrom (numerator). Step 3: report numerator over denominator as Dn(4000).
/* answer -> 1.3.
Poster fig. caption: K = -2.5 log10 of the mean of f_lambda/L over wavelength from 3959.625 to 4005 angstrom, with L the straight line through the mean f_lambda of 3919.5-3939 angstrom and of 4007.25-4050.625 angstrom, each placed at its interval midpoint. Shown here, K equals 0.18 mag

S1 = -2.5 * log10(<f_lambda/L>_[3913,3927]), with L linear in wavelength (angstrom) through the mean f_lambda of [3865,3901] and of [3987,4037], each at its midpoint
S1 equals -0.19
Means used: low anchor 2.5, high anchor 3.48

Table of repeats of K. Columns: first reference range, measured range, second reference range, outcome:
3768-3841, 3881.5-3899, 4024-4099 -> 0.26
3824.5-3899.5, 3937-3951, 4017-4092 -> -0.05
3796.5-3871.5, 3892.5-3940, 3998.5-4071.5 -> 0.05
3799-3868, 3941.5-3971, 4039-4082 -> 0.17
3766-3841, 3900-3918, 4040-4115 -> -0.19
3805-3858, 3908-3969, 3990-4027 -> 0.09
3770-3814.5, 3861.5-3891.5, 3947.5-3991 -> -0.05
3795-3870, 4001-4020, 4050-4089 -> -0.08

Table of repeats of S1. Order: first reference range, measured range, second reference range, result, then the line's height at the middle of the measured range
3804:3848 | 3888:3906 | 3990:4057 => 0.17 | 2.88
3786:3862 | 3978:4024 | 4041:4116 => -0.13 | 2.98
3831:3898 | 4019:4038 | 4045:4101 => -0.16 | 3.13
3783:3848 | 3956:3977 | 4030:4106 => 0.33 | 2.92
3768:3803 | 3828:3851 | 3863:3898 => 0.04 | 2.38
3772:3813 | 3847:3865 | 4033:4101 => -0.17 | 2.59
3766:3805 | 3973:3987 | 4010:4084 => 0.18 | 3.22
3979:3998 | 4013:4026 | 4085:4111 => -0.18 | 3.02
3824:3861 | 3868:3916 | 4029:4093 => 0.02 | 2.73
